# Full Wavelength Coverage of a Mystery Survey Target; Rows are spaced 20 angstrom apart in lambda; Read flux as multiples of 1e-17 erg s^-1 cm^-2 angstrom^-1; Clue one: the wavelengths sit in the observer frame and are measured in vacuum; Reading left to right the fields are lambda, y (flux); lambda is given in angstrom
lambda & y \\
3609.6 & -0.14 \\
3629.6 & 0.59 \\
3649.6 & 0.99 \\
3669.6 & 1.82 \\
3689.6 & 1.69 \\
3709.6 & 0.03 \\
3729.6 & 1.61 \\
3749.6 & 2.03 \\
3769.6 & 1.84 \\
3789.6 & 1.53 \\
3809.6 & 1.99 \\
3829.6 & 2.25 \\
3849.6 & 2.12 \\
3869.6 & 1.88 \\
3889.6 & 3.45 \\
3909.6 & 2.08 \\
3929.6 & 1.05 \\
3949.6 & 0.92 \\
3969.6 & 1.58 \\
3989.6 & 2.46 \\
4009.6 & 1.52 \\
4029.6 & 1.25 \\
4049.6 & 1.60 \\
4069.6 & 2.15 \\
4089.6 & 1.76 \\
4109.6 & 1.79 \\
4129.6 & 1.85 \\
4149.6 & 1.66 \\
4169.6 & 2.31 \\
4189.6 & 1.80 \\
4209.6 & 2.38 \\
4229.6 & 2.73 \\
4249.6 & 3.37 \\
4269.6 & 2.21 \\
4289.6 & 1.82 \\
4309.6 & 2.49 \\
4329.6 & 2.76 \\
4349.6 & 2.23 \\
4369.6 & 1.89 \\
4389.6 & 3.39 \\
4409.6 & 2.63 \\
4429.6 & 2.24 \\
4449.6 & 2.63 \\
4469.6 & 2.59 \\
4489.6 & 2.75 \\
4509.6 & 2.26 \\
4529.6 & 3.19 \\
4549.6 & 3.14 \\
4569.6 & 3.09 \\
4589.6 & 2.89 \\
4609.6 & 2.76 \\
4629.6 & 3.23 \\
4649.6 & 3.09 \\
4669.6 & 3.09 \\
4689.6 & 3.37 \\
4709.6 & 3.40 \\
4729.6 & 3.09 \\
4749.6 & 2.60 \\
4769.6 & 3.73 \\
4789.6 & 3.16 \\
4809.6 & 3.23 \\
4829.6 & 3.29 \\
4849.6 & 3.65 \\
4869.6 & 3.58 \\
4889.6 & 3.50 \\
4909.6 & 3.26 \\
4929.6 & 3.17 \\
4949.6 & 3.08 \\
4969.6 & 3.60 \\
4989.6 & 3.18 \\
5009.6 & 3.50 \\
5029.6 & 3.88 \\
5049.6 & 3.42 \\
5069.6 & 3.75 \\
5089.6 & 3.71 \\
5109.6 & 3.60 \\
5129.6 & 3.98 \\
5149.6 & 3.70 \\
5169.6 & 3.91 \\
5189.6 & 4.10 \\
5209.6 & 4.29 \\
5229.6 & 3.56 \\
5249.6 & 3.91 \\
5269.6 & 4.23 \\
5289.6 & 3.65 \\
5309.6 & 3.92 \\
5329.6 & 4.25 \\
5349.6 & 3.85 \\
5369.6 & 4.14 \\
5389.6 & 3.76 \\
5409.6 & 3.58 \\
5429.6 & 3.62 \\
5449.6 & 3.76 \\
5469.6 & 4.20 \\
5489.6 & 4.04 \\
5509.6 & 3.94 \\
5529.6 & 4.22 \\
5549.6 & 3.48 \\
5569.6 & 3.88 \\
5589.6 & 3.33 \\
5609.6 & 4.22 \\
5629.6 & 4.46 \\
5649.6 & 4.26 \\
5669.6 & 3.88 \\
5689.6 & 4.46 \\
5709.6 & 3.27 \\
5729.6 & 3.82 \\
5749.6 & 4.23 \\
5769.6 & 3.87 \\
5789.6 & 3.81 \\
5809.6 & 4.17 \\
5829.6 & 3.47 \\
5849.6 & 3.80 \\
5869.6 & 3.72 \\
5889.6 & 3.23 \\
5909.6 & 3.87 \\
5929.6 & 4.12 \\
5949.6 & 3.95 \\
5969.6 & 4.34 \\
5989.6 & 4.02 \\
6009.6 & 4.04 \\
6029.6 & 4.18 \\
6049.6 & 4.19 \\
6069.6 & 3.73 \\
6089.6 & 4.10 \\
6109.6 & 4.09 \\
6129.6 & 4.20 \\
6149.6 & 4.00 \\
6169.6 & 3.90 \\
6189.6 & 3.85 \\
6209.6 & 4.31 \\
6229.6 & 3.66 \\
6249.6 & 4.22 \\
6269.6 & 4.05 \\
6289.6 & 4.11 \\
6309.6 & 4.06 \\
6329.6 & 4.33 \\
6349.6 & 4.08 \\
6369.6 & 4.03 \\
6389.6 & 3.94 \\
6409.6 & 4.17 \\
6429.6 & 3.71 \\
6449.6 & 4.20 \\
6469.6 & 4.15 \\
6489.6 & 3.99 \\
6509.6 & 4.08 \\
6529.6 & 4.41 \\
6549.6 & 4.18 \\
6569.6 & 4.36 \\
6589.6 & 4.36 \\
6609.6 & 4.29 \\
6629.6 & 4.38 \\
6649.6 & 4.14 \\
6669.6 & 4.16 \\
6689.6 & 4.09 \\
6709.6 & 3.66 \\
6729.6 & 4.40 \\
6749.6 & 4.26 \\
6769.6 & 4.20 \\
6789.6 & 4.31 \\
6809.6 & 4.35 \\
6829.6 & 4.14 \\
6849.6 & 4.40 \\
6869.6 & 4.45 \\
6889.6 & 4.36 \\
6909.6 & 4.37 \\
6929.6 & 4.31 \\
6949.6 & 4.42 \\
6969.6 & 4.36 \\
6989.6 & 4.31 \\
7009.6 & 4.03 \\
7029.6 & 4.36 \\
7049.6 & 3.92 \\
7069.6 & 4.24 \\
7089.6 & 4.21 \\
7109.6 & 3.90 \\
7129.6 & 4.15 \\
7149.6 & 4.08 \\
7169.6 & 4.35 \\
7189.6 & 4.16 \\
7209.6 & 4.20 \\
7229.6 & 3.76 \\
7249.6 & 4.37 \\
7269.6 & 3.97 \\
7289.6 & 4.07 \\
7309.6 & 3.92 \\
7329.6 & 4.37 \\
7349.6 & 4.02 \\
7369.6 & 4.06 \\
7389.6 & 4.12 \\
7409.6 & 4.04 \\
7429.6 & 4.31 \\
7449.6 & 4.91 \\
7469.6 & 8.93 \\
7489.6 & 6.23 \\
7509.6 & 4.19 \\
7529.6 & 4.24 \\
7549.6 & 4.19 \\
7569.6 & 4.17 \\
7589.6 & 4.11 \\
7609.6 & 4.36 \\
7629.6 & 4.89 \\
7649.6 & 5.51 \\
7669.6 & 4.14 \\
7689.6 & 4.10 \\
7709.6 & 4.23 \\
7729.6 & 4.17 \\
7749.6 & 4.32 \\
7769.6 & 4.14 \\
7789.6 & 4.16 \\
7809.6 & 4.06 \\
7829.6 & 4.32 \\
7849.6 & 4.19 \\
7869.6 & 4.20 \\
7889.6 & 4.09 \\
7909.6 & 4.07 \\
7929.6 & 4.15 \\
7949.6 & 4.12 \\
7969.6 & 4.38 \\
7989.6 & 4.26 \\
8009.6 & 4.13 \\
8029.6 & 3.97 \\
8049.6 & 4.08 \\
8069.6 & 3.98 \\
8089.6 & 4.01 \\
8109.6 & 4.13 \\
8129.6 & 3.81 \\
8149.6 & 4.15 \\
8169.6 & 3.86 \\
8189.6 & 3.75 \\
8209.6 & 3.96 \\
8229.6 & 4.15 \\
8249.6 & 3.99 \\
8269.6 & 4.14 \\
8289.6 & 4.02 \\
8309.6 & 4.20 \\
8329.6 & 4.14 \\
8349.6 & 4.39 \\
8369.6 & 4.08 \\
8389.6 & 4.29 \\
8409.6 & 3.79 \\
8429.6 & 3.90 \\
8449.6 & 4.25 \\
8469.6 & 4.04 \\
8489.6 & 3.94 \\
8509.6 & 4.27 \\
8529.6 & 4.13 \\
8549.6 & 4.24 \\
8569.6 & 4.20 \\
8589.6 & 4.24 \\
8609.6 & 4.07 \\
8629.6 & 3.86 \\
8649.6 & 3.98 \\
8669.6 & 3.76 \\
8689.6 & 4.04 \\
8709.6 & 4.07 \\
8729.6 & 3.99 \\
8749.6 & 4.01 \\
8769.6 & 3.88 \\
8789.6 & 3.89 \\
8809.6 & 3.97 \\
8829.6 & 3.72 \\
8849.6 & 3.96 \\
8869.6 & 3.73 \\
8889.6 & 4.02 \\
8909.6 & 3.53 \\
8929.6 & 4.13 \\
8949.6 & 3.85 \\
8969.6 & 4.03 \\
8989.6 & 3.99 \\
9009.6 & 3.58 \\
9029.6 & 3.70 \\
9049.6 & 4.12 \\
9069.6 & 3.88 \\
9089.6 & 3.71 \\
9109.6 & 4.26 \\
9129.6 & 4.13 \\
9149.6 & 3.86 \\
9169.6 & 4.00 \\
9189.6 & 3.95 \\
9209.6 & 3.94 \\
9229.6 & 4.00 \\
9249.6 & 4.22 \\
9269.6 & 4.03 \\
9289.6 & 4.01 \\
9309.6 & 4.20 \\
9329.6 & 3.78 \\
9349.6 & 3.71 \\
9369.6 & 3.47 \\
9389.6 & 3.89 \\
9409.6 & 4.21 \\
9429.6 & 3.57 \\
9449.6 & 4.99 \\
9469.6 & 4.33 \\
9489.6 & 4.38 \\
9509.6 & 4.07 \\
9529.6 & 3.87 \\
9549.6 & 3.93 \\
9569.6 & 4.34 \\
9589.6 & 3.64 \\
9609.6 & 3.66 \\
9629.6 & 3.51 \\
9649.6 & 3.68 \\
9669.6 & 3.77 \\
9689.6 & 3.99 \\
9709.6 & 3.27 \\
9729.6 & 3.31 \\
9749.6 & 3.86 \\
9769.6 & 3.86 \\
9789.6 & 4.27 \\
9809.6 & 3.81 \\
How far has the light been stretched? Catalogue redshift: 0.137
